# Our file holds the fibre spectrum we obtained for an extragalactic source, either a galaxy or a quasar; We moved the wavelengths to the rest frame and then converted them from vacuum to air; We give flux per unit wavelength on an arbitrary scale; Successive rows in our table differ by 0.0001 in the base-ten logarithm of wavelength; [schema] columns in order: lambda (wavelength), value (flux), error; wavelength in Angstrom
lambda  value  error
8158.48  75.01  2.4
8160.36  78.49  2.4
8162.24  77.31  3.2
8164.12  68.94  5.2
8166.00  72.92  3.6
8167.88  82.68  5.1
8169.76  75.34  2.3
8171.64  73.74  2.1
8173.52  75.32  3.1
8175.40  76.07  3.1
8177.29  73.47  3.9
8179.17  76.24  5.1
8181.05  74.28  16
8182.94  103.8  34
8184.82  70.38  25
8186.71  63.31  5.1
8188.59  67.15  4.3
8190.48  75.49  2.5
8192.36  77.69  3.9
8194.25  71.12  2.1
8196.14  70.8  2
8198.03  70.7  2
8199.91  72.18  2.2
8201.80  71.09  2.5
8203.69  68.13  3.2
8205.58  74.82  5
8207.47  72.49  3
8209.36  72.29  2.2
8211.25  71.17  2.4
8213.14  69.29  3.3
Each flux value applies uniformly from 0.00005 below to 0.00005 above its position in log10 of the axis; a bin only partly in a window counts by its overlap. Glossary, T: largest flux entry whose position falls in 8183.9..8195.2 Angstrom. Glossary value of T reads 77.69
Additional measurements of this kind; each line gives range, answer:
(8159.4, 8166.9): 78.49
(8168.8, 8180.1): 76.24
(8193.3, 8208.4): 74.82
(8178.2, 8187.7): 103.8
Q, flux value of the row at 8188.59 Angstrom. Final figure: 67.15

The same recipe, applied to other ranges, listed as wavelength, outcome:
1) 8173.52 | 75.32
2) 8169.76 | 75.34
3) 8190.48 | 75.49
